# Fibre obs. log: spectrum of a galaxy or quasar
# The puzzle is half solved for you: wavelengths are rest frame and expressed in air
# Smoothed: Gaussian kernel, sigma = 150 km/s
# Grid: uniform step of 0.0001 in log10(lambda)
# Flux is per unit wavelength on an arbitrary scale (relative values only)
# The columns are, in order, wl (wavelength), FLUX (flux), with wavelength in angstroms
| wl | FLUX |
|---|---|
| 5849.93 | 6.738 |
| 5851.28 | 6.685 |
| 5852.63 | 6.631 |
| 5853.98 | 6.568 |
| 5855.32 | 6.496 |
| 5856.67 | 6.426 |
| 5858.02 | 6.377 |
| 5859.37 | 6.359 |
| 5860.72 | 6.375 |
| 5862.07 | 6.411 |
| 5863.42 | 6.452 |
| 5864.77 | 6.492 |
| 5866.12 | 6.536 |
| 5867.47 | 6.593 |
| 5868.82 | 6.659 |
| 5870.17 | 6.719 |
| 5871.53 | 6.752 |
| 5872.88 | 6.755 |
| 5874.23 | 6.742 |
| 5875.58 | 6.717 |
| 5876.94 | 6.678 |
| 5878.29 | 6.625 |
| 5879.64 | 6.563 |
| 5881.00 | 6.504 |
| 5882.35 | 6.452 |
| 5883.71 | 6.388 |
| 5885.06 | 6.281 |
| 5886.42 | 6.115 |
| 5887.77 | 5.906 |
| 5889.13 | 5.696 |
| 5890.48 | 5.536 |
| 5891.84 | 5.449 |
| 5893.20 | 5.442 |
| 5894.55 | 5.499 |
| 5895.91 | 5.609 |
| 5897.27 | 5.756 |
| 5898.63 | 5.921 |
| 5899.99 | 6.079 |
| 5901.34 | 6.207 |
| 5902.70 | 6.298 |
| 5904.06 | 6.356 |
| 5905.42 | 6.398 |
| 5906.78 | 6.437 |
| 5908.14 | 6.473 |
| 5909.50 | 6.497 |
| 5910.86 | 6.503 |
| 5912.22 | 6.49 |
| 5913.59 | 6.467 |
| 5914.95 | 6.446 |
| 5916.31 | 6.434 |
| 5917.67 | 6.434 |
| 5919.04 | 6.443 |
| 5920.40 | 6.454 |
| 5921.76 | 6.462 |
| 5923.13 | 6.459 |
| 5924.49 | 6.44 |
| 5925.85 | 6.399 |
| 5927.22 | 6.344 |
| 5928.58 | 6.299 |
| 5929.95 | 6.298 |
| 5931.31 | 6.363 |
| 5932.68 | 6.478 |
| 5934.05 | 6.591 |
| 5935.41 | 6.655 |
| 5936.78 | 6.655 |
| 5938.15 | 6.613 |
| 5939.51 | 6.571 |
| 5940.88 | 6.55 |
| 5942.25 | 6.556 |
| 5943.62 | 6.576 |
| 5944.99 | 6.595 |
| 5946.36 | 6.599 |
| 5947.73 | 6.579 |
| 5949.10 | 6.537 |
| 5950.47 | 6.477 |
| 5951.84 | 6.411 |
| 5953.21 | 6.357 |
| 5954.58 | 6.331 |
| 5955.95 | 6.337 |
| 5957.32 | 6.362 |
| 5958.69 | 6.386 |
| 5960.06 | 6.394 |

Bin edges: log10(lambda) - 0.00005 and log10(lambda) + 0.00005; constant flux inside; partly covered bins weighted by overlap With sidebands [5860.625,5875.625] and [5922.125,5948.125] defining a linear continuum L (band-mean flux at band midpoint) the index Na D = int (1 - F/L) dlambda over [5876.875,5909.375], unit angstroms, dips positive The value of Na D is 2.3 angstroms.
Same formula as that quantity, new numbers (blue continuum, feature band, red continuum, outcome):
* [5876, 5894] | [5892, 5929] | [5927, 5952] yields 0.4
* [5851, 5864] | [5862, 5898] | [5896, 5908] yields 0.3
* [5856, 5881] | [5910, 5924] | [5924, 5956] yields 0.1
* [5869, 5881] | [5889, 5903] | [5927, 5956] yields 1.8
